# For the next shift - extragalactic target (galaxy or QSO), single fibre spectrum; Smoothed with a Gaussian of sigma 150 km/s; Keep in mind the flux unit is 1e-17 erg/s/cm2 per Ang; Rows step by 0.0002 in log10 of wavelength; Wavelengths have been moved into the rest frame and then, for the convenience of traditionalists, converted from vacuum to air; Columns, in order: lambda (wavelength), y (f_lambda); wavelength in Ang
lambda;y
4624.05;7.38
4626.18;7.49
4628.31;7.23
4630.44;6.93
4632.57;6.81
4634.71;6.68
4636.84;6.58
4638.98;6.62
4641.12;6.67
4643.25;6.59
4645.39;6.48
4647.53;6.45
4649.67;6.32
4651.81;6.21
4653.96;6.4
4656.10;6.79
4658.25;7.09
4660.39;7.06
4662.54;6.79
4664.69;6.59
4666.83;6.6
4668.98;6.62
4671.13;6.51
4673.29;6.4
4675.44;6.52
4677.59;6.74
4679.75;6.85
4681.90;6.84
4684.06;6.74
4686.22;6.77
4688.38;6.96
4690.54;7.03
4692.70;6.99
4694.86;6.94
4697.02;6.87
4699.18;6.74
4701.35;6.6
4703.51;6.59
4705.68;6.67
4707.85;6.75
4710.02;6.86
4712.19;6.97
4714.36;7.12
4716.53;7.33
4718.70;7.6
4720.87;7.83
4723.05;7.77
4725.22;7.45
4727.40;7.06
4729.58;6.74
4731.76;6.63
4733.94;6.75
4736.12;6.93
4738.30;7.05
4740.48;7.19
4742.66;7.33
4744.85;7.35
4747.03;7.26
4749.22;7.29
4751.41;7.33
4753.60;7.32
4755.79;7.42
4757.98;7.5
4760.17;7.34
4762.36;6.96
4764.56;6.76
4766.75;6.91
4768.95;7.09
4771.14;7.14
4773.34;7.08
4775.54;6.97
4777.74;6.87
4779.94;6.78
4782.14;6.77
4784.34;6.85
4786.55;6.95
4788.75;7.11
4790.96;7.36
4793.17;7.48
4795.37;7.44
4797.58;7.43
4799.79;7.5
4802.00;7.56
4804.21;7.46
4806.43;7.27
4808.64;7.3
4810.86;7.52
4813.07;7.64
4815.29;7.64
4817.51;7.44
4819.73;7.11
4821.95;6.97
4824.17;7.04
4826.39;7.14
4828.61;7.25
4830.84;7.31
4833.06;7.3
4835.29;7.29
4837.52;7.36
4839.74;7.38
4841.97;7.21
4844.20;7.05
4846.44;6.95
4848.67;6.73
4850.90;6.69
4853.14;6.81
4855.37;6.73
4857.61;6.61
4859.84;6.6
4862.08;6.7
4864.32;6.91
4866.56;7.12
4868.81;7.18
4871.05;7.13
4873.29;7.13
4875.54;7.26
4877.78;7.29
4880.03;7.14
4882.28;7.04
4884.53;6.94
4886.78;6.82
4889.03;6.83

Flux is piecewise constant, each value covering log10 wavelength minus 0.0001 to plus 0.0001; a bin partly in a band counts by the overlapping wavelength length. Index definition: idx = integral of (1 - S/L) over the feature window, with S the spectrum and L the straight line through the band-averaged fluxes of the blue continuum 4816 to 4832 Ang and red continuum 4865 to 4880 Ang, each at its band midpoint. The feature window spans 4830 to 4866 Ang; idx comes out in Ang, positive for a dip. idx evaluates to 1.0 Ang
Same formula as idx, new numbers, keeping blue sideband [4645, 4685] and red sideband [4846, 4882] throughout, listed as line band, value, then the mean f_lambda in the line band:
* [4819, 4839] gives -0.9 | 7.2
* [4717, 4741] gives -1.6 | 7.19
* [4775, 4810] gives -1.9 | 7.2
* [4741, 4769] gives -1.9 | 7.22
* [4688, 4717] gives -0.8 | 6.88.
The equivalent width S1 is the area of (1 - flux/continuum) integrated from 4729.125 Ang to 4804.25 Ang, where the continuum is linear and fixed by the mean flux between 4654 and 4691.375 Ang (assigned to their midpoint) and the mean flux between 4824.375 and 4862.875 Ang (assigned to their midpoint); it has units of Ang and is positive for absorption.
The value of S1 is -2.70 Ang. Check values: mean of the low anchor 6.75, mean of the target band 7.14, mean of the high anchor 7.01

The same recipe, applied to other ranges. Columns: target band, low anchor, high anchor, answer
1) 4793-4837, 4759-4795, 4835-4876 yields -2.1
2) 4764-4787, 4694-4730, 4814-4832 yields 0.8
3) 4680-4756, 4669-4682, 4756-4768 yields -2.1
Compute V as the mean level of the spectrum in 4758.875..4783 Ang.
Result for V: 6.98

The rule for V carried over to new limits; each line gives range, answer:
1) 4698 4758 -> 7.12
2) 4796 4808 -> 7.44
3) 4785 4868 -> 7.17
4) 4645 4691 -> 6.67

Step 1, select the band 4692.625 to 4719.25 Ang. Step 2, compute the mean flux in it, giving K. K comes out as 6.91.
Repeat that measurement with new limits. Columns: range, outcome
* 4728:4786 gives 7.06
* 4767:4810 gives 7.18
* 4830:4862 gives 6.99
